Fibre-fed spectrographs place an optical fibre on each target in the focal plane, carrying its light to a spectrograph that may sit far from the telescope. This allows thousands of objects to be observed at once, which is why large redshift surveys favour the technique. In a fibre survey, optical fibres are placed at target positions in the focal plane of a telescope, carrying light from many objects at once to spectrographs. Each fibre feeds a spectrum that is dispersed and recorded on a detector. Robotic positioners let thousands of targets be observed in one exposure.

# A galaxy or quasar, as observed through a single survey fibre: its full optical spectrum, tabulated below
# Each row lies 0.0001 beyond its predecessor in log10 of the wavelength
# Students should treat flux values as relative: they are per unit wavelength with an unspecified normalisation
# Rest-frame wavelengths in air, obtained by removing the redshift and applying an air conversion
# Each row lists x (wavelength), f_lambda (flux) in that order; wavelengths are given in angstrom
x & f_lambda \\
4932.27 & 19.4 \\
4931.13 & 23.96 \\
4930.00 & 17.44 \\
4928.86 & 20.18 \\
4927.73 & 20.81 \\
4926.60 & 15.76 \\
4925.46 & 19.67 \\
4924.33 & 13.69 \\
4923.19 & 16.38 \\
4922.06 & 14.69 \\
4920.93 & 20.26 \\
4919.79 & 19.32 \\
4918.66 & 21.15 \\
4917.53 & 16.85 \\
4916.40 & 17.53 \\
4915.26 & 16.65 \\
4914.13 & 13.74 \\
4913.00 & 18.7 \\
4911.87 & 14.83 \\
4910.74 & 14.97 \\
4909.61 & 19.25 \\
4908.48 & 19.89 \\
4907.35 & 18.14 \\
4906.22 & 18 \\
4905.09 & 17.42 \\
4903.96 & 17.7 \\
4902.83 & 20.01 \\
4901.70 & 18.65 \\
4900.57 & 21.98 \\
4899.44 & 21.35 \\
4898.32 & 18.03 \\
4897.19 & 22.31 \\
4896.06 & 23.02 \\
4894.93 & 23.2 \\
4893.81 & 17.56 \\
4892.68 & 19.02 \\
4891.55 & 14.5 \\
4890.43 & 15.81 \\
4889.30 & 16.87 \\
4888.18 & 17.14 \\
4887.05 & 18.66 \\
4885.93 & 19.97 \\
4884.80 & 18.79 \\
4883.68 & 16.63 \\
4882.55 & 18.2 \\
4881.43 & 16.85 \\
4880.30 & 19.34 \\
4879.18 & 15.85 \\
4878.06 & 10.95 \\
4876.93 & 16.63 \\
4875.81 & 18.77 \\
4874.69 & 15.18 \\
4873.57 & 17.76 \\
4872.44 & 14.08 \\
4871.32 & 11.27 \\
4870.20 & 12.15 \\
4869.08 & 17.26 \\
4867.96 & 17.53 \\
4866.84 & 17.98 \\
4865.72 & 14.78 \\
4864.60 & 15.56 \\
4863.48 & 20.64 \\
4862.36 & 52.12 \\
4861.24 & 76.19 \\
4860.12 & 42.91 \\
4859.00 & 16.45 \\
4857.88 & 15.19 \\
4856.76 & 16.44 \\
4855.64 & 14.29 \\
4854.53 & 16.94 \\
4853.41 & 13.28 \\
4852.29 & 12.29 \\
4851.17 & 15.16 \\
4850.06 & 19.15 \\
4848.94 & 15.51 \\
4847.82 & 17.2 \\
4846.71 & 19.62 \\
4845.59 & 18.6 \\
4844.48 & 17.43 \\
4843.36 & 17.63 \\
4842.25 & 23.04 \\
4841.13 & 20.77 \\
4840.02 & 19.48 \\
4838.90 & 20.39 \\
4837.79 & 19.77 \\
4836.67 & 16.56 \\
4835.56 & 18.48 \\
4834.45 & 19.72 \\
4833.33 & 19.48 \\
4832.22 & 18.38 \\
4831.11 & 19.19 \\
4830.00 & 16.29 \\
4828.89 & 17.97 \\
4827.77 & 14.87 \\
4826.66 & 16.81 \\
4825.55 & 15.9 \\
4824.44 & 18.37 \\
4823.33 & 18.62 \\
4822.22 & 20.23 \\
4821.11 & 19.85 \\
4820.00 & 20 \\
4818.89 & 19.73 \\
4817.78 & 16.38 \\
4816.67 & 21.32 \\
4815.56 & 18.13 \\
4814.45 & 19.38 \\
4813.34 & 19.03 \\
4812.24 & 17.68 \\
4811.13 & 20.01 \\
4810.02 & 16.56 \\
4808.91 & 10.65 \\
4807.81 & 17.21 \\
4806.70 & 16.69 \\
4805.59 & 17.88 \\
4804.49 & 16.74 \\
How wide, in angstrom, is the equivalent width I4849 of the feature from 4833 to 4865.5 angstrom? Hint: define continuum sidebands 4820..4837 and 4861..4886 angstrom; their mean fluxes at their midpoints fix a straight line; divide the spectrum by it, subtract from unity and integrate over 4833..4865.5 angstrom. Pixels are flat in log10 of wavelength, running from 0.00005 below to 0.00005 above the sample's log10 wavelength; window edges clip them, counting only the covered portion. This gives -4.5 angstrom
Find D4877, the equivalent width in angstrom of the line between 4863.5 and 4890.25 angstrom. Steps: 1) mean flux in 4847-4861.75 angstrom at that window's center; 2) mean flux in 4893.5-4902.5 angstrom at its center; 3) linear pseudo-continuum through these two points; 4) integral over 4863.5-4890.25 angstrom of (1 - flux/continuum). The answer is 6.2 angstrom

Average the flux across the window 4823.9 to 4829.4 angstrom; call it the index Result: 16.8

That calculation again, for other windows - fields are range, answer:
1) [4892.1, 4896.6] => 20.7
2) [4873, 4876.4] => 17.2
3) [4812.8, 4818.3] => 18.8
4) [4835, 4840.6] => 19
